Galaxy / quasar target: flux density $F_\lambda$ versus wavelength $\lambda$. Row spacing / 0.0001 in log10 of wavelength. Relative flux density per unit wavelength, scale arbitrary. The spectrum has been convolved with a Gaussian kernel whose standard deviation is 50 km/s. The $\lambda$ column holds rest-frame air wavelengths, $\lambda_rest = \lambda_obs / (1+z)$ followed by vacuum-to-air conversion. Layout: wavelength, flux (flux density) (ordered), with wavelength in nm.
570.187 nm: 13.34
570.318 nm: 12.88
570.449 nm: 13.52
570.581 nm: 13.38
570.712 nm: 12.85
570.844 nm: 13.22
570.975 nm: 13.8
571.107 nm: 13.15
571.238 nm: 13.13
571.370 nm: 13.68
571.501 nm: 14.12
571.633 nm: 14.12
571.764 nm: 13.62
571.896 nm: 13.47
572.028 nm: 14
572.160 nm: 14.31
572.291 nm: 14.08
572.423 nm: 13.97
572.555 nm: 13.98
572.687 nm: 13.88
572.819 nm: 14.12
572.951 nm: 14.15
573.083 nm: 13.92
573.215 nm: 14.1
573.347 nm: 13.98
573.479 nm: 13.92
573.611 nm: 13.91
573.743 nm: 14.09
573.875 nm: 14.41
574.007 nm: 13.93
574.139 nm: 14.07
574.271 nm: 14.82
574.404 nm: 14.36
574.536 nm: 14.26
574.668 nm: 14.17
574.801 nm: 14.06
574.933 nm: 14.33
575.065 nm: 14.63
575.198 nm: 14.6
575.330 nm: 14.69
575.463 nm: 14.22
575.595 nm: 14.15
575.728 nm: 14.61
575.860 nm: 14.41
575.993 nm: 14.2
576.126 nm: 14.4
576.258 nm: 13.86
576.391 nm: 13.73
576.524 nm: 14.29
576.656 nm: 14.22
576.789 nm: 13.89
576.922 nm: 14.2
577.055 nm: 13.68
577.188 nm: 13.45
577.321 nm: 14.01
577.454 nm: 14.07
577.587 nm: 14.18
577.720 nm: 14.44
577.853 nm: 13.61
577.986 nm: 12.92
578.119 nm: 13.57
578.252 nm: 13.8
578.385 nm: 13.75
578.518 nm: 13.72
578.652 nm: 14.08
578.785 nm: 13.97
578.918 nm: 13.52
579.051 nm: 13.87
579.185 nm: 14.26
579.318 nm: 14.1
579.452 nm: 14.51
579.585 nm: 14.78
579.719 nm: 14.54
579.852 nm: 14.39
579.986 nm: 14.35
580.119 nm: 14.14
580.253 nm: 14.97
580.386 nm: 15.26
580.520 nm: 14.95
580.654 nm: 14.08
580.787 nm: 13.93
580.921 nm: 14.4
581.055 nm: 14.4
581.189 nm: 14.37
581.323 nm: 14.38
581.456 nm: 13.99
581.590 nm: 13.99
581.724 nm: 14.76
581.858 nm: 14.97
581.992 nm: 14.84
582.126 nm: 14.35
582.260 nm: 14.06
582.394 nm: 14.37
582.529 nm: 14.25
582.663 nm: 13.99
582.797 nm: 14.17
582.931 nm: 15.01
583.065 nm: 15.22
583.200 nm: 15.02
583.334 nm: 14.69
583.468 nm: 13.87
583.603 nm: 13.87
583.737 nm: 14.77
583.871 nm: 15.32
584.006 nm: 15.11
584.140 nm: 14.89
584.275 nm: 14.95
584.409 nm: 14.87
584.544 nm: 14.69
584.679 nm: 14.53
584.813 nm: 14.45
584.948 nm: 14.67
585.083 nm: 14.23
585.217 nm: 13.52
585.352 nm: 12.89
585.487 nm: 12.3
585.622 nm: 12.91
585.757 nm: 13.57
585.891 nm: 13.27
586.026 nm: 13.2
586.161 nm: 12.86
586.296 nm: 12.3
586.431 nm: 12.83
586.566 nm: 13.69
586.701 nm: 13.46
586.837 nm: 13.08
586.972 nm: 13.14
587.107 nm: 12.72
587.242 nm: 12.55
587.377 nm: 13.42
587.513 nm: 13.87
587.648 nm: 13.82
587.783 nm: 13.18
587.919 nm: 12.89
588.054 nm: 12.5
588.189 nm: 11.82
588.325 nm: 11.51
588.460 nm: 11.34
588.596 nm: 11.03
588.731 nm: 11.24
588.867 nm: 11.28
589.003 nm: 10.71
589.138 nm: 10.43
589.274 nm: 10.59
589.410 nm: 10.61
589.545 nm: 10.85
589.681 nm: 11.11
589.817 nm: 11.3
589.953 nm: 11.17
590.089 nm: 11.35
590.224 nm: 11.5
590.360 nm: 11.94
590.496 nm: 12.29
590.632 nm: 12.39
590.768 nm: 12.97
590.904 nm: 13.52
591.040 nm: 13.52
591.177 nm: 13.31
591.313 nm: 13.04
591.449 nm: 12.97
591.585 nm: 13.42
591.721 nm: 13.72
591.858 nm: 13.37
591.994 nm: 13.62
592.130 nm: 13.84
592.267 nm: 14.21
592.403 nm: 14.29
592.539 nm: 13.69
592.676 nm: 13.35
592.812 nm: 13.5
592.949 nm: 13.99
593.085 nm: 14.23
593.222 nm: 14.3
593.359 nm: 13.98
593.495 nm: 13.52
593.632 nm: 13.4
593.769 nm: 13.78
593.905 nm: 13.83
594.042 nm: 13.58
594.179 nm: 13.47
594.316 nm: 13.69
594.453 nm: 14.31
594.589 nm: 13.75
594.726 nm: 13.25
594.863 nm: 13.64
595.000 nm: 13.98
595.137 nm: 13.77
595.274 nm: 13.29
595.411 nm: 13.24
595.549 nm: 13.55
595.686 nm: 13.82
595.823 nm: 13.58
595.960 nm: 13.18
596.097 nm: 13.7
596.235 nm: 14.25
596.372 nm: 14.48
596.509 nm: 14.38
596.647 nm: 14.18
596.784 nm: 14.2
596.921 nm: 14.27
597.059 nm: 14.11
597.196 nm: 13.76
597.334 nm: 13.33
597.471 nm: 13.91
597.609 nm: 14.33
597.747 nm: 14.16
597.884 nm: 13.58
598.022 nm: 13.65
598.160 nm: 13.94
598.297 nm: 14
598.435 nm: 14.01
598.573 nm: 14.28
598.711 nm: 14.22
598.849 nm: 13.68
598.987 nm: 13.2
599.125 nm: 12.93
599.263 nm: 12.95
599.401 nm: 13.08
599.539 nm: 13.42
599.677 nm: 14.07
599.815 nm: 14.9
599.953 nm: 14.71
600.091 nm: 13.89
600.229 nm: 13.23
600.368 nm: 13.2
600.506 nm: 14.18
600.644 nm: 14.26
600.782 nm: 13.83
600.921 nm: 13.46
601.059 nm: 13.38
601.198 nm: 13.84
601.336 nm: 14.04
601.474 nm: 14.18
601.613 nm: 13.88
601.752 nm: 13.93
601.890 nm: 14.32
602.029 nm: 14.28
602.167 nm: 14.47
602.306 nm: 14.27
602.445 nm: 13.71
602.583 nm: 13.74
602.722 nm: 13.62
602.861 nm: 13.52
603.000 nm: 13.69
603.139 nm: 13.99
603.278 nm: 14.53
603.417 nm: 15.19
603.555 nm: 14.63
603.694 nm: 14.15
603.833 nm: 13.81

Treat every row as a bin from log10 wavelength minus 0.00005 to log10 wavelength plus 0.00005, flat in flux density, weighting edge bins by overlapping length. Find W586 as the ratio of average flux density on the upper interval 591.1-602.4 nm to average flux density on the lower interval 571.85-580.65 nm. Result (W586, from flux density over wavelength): 0.98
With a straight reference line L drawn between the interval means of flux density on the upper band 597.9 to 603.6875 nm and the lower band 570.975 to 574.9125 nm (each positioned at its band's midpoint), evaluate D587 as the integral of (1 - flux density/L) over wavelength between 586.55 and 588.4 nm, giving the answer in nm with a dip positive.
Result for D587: 0.13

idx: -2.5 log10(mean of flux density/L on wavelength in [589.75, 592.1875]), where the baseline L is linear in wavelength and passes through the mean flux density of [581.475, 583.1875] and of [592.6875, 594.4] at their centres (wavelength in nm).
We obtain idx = 0.10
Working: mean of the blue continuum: 14.5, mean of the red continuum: 13.8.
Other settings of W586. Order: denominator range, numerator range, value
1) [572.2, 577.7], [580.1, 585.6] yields 1.02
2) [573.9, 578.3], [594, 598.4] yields 0.98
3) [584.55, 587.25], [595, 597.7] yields 1.04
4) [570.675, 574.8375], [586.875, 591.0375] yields 0.86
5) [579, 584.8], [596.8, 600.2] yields 0.95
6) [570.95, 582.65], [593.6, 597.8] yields 0.98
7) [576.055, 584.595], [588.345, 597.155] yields 0.91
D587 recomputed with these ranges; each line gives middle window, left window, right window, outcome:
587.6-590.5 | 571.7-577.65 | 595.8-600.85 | 0.51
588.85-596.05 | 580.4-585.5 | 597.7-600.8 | 0.53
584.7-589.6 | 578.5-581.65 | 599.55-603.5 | 0.55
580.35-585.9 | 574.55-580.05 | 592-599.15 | -0.13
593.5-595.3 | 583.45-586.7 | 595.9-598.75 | 0.04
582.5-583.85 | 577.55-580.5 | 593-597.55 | -0.04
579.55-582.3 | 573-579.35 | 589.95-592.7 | -0.14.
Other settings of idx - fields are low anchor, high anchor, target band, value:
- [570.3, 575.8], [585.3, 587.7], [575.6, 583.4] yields -0.05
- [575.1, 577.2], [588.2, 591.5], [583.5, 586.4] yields -0.11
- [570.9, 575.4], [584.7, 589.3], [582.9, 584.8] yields -0.14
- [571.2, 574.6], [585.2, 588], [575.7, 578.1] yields -0.02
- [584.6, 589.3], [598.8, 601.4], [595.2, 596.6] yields -0.03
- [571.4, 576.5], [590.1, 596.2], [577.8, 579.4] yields 0.02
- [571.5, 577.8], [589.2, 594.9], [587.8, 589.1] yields 0.14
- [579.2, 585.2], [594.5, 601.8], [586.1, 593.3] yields 0.13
